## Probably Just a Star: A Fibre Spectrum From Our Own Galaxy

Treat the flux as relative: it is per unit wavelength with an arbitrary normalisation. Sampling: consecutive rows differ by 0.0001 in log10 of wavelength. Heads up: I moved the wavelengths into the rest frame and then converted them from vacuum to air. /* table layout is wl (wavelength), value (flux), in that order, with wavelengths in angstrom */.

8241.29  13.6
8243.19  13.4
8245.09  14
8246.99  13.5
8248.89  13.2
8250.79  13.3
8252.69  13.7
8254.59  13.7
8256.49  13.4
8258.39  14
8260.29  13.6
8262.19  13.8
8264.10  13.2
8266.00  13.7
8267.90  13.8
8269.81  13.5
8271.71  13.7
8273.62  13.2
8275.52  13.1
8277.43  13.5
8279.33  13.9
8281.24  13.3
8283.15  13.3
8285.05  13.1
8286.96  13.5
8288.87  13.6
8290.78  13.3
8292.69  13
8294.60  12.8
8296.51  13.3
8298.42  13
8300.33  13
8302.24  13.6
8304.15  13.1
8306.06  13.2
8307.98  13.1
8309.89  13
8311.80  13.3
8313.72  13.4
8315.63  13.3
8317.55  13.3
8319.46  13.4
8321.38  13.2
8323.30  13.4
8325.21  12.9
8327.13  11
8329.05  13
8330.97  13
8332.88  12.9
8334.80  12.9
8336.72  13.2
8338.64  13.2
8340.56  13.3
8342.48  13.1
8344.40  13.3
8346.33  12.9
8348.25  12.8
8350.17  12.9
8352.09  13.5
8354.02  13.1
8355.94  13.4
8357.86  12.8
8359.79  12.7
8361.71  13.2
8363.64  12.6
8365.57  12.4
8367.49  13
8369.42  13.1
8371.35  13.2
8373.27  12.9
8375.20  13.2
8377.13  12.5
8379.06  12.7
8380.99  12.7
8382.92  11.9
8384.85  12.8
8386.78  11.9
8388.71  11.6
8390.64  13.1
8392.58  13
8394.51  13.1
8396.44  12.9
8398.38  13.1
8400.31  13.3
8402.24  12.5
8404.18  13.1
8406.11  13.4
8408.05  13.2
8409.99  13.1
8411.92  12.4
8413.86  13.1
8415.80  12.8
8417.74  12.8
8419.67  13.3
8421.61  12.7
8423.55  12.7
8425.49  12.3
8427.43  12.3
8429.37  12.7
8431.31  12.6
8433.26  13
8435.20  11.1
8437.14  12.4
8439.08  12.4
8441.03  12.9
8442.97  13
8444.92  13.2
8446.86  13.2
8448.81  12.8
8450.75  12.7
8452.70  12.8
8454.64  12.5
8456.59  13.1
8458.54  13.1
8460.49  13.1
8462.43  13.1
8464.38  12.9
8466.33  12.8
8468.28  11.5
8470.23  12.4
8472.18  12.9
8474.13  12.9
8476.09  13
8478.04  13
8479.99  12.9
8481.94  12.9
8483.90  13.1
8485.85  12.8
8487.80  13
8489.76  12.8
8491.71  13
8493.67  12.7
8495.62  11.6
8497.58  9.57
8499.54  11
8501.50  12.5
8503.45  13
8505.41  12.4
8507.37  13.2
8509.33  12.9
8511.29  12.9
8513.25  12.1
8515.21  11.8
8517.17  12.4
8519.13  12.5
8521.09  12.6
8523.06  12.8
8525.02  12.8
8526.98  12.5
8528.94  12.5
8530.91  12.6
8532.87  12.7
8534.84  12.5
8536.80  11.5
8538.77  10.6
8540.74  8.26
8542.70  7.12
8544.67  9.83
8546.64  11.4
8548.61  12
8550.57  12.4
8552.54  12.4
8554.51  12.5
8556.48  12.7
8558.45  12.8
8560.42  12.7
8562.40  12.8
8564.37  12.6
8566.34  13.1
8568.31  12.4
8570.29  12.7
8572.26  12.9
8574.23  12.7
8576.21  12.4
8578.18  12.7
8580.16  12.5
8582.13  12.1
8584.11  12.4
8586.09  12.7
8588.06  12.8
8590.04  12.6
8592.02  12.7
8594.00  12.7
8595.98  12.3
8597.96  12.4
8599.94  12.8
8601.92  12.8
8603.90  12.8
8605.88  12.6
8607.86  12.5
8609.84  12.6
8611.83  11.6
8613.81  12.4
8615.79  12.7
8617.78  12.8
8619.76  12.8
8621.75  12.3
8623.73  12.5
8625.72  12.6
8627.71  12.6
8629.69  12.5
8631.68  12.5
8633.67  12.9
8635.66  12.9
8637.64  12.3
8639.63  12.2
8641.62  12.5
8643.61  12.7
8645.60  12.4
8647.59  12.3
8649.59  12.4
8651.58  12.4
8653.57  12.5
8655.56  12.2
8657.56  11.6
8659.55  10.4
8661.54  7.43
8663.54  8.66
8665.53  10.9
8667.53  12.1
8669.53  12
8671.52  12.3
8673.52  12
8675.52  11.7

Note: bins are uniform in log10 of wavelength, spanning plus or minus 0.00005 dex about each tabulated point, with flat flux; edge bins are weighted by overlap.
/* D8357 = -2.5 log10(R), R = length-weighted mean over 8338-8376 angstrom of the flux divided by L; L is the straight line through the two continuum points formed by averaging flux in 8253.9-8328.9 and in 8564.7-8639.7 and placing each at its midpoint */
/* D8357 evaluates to 0.01 mag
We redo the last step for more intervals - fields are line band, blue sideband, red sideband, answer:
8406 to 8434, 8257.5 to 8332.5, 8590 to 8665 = 0.005 mag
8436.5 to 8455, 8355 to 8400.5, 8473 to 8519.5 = -0.016 mag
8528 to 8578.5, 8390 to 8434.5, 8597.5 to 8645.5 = 0.063 mag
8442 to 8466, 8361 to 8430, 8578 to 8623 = -0.020 mag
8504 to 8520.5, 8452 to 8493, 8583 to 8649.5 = 0.019 mag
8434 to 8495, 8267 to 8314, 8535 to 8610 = -0.015 mag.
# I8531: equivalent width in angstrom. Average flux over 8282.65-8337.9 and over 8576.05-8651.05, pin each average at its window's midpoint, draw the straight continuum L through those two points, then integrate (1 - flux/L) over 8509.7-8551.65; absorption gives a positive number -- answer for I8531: 3.20 angstrom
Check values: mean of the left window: 13.1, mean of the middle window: 11.7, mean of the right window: 12.5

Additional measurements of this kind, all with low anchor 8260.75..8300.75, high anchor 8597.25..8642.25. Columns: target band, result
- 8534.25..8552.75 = 2.96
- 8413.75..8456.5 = 0.99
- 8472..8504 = 0.94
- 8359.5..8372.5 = 0.26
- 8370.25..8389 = 0.79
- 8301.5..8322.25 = 0.05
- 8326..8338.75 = 0.51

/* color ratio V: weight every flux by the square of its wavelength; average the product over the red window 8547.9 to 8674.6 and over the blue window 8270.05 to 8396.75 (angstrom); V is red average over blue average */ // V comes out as 1.01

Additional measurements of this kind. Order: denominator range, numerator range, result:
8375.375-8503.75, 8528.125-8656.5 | 1.01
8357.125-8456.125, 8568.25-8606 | 1.03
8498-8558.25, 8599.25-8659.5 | 1.07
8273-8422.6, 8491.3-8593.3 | 0.98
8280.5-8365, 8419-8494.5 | 1.01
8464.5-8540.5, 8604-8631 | 1.04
